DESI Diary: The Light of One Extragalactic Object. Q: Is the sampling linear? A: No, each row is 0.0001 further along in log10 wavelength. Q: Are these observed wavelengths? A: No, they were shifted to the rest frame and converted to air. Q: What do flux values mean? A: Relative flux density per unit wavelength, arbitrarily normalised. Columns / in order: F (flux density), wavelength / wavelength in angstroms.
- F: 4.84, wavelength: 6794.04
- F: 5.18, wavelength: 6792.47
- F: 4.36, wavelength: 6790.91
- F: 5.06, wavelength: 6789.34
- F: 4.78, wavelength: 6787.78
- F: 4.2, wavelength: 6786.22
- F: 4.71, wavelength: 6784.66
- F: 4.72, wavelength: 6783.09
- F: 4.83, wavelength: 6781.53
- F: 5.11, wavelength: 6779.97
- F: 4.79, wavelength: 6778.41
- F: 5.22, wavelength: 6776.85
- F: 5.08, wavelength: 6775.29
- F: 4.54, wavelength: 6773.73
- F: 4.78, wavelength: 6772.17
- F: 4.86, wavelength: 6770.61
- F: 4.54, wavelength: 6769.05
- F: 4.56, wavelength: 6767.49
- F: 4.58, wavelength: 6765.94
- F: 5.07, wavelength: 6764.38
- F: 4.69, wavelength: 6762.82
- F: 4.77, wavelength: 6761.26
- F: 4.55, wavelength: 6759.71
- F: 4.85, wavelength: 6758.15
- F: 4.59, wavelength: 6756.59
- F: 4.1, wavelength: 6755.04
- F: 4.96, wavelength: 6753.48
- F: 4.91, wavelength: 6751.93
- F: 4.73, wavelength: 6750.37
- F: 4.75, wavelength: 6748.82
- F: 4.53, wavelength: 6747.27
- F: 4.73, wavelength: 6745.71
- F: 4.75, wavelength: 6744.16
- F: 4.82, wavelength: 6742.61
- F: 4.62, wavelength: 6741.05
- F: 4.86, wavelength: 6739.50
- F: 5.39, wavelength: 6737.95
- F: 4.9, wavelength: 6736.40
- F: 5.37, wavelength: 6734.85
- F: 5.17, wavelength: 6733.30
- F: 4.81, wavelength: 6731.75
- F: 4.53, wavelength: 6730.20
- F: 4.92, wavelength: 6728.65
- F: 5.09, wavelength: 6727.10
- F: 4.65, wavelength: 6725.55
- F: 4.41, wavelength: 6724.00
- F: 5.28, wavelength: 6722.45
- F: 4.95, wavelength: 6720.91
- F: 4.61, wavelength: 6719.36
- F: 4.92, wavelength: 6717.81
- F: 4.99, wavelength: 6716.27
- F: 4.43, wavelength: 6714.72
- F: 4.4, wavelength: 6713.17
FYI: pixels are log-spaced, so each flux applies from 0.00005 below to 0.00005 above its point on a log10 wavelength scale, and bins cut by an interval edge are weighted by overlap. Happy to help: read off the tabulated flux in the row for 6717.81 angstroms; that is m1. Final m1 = 4.92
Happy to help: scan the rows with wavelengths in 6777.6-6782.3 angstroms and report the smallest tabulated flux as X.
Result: 4.79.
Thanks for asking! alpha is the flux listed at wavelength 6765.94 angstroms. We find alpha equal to 4.58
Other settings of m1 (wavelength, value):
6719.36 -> 4.61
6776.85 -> 5.22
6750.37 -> 4.73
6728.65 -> 4.92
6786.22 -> 4.2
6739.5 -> 4.86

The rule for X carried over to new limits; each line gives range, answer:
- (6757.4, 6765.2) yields 4.55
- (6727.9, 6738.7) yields 4.53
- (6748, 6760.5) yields 4.1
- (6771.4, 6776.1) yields 4.54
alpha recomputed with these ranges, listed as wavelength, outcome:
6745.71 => 4.73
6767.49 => 4.56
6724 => 4.41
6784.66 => 4.71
